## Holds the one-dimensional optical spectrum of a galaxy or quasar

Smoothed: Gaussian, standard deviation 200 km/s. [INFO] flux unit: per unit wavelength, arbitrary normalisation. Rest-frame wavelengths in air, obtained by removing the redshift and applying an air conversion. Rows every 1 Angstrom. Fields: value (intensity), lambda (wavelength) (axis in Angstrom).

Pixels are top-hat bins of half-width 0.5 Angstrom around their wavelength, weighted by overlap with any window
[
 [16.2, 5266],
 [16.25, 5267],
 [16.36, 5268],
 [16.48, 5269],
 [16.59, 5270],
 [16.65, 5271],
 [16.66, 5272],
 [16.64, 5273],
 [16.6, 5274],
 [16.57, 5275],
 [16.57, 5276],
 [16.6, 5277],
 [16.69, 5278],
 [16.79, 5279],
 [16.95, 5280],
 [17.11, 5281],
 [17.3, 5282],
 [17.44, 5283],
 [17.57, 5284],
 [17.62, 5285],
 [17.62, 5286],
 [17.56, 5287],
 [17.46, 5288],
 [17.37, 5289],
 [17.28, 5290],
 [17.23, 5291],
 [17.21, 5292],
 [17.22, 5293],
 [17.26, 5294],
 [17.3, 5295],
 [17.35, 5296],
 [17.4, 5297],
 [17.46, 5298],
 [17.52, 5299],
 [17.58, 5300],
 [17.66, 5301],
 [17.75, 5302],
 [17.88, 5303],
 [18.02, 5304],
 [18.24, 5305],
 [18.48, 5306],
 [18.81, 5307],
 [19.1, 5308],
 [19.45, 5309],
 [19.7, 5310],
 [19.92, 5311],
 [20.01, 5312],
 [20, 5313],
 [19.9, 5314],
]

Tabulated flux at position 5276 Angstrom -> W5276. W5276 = 16.57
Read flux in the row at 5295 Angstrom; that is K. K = 17.3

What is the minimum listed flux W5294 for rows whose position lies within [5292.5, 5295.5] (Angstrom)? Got 17.22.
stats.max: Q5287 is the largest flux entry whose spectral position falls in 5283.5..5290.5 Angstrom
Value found 17.62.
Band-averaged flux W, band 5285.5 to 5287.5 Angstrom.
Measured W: 17.6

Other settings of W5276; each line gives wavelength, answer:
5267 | 16.25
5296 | 17.35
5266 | 16.2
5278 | 16.69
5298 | 17.46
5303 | 17.88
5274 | 16.6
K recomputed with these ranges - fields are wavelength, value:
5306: 18.48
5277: 16.6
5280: 16.95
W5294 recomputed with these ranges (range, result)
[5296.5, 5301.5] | 17.4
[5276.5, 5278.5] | 16.6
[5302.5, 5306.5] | 17.88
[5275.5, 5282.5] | 16.57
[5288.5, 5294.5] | 17.21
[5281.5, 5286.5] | 17.3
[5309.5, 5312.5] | 19.7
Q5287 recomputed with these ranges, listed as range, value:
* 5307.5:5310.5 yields 19.7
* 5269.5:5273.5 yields 16.66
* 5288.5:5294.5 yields 17.37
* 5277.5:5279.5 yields 16.79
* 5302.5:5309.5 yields 19.45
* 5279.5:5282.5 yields 17.3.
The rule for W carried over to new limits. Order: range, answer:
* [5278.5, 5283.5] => 17.1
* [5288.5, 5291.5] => 17.3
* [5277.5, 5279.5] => 16.7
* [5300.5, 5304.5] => 17.8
